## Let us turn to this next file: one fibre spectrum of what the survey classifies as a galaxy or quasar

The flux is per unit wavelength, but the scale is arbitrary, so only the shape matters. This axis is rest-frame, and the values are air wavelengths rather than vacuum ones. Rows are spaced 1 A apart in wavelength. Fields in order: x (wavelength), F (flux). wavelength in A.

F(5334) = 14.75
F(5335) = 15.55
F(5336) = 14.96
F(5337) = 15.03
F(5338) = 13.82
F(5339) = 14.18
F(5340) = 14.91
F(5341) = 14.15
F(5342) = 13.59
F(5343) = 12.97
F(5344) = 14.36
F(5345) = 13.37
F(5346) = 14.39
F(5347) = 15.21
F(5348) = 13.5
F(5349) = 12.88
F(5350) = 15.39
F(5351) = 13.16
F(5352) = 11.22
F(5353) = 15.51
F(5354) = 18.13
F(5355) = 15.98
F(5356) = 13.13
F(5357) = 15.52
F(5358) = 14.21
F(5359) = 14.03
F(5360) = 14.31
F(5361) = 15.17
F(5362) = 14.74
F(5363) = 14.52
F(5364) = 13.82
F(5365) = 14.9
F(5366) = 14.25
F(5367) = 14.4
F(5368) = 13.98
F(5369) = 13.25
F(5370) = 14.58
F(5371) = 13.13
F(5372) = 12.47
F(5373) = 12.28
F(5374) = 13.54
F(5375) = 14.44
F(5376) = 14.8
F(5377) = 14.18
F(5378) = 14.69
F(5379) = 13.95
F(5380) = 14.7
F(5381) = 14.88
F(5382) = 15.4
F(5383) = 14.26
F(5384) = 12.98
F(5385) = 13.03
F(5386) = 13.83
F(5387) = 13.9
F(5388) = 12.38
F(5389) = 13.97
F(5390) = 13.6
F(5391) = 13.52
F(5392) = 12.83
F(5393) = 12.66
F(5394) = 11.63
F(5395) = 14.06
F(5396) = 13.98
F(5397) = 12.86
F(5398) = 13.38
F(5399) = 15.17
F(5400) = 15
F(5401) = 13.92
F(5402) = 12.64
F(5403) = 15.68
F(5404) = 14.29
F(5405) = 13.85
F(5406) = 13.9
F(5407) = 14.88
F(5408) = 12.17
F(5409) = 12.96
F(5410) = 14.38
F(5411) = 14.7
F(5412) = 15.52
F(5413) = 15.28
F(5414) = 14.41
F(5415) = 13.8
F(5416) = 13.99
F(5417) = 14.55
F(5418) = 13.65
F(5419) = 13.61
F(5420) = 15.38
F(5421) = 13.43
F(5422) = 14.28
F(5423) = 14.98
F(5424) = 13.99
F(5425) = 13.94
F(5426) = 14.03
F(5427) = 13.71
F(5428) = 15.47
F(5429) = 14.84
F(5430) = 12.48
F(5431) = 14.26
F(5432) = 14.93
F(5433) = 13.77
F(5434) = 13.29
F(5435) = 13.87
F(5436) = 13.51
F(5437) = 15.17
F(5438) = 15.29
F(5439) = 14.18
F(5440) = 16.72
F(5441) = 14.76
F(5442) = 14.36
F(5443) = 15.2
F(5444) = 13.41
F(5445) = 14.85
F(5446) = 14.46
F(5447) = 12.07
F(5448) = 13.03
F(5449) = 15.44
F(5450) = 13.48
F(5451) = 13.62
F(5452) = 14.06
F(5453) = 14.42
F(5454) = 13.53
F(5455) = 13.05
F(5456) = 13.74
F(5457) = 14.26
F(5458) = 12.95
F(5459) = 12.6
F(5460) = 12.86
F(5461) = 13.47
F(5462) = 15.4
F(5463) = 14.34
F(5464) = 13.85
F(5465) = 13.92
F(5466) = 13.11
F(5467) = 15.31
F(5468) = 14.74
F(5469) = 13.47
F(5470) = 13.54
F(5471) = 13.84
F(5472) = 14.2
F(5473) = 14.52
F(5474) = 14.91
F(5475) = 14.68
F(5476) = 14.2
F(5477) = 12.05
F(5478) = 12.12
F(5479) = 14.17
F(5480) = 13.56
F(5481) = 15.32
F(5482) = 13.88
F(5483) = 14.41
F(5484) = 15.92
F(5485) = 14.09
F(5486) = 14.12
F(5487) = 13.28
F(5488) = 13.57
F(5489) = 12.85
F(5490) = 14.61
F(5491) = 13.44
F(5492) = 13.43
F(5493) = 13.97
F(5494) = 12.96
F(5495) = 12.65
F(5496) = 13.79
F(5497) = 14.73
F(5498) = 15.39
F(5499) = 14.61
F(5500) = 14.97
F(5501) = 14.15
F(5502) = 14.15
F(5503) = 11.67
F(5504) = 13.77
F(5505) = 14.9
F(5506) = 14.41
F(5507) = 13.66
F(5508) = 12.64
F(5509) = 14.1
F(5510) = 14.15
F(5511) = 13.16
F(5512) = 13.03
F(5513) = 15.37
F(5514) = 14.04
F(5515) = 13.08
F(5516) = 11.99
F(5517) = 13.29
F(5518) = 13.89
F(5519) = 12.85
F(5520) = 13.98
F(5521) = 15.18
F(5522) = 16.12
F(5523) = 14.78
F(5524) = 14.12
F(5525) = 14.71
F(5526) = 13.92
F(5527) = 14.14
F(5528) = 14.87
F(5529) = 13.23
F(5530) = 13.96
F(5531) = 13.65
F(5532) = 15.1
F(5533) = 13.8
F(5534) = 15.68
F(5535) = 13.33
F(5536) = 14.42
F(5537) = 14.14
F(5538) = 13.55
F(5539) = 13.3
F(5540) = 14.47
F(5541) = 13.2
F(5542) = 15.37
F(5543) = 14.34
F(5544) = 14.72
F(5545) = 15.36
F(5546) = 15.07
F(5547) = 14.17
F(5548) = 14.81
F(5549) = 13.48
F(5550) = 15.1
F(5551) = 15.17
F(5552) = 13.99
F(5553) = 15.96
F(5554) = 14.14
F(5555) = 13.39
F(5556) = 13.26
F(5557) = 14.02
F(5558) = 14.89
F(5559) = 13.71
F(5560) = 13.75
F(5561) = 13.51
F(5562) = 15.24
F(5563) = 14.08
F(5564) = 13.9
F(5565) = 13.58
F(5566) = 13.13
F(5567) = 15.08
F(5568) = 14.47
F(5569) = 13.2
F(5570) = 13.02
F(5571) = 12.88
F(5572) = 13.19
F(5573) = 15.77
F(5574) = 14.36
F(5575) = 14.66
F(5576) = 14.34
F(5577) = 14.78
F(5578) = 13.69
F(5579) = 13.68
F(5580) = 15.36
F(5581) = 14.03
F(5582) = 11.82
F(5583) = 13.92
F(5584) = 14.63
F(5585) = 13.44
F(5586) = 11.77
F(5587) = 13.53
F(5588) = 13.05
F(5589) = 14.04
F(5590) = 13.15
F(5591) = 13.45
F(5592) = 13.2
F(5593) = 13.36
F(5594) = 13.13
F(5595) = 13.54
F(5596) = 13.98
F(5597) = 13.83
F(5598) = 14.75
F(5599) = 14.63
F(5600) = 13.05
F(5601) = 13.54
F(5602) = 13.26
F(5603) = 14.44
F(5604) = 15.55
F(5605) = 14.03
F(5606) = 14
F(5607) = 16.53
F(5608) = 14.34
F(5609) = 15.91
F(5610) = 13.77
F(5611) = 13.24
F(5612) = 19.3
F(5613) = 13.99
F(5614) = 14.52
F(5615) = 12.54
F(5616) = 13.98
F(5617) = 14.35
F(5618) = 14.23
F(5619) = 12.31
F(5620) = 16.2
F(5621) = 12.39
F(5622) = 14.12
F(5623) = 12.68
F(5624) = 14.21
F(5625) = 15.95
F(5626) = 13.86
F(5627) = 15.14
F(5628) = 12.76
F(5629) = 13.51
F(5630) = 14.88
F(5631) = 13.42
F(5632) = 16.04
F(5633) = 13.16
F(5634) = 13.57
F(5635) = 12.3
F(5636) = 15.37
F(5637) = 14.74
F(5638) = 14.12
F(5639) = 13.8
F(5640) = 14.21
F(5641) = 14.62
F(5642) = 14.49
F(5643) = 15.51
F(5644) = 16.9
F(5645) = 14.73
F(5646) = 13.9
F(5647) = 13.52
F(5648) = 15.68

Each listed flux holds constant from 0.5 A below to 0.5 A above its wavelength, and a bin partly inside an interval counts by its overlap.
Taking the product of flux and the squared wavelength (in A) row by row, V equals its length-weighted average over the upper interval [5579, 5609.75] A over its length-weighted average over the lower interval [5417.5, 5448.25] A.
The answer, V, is 1.04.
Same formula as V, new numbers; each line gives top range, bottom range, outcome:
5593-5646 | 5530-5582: 1.03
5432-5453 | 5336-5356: 1.03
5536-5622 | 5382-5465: 1.07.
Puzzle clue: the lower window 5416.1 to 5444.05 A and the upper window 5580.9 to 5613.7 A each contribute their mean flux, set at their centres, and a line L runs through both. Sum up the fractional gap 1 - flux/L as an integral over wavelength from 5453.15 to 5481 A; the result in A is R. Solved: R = 0.8 A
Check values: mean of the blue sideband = 14.3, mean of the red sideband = 14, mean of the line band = 13.8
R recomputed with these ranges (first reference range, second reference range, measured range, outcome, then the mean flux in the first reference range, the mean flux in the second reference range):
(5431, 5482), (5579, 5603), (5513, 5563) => -1.6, 14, 13.6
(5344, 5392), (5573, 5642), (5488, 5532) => 0.5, 14.1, 14.1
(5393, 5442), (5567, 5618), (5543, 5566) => -0.4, 14.2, 14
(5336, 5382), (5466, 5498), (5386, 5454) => 0.2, 14.2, 14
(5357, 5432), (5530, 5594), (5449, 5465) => 0.3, 14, 14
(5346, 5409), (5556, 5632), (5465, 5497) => 0.2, 14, 14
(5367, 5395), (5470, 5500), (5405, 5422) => -0.5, 13.7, 14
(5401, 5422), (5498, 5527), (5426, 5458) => -0.1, 14.2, 14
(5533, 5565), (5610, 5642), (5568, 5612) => 0.8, 14.3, 14.2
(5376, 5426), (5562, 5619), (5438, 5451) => -0.3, 14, 14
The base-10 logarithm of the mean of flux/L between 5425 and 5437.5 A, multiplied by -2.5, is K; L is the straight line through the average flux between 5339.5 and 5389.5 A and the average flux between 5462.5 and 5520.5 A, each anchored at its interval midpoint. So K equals -0.008 mag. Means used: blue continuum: 14.1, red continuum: 13.9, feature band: 14.1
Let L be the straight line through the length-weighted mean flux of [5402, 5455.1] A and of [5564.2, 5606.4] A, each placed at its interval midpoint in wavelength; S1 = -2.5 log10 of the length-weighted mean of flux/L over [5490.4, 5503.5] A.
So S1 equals 0.015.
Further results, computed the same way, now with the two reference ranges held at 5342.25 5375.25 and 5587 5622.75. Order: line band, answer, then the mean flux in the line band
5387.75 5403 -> 0.047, 13.5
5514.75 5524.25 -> 0.012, 13.9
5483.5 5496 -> 0.029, 13.7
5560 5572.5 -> 0.025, 13.8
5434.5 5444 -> -0.045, 14.7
